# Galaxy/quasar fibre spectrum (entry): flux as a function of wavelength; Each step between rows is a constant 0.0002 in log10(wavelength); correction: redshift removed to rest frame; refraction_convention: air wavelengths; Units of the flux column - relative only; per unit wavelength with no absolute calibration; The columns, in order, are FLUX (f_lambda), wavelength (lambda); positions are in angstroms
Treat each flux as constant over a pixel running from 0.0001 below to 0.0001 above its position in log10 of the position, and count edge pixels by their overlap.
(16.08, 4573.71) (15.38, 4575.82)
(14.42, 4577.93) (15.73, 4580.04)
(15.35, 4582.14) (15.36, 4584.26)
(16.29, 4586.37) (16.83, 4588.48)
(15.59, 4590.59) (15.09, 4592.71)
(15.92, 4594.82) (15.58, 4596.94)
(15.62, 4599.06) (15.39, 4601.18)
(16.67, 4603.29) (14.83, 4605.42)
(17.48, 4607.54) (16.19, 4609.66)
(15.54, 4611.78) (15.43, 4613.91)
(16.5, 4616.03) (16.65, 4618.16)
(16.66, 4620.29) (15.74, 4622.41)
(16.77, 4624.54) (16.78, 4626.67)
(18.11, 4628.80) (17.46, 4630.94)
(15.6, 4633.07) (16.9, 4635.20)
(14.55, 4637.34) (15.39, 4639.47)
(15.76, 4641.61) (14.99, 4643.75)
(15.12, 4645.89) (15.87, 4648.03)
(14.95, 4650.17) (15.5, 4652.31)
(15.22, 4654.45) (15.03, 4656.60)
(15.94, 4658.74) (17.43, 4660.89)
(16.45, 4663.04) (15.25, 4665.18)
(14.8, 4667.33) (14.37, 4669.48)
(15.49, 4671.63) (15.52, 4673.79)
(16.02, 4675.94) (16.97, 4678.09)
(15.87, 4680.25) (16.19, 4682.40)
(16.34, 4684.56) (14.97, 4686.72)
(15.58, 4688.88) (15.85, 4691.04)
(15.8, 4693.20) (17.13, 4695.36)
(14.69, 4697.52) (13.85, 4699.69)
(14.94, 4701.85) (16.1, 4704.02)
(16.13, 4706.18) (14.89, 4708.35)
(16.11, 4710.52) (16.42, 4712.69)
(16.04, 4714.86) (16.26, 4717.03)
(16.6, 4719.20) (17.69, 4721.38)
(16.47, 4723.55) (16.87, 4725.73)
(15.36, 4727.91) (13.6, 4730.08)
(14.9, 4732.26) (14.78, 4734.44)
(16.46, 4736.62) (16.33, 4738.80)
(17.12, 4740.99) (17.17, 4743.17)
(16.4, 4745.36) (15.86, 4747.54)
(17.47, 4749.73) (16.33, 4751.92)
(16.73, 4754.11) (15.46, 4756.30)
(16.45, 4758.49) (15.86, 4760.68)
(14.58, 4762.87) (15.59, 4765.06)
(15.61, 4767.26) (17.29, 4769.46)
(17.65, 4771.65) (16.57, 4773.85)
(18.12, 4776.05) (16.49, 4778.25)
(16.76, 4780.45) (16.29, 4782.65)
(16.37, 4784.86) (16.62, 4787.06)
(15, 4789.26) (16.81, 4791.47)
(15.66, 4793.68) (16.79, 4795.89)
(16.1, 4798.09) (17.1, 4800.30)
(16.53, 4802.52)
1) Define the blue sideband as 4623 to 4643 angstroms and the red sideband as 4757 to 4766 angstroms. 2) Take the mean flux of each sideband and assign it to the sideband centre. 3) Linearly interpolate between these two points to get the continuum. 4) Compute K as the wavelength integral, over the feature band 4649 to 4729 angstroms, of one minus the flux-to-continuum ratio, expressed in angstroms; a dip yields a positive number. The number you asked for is 1.03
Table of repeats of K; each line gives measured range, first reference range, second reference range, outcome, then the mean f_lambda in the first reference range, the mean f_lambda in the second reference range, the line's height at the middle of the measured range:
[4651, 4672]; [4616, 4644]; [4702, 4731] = 0.9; 16.3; 16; 16.2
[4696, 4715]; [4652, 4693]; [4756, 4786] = 0.6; 15.7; 16.4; 16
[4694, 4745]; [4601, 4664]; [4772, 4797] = 1.3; 16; 16.5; 16.3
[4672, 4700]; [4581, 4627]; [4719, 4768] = 0.4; 16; 16.1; 16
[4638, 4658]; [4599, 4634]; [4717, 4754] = 1.2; 16.3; 16.2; 16.3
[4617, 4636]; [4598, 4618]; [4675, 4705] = -1.0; 16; 15.7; 15.9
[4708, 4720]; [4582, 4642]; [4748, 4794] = 0.1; 16.1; 16.4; 16.3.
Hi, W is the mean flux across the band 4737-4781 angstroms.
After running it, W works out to 16.5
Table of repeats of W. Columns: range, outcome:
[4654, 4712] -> 15.7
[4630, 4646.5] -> 15.7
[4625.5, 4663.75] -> 15.9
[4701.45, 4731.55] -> 16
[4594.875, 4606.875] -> 15.7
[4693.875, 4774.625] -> 16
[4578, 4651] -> 15.9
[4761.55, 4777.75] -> 16.5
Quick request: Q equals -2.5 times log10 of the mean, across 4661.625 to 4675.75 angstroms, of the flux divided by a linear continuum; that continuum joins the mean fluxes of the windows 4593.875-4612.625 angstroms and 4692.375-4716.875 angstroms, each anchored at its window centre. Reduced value 0.02 mag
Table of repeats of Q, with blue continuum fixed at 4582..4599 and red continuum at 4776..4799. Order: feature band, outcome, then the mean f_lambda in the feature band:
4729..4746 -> 0.027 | 15.8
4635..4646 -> 0.039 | 15.4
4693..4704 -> 0.054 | 15.3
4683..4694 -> 0.024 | 15.7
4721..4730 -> 0.000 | 16.2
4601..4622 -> -0.023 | 16.2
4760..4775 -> 0.009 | 16.2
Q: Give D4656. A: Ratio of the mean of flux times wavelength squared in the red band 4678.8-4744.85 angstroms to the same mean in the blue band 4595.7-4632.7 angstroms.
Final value 1.0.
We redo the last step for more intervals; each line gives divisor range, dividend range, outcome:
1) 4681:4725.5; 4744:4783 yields 1.06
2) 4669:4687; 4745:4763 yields 1.06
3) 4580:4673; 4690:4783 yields 1.07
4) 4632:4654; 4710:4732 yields 1.08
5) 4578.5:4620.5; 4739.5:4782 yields 1.11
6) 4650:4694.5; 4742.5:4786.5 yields 1.09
